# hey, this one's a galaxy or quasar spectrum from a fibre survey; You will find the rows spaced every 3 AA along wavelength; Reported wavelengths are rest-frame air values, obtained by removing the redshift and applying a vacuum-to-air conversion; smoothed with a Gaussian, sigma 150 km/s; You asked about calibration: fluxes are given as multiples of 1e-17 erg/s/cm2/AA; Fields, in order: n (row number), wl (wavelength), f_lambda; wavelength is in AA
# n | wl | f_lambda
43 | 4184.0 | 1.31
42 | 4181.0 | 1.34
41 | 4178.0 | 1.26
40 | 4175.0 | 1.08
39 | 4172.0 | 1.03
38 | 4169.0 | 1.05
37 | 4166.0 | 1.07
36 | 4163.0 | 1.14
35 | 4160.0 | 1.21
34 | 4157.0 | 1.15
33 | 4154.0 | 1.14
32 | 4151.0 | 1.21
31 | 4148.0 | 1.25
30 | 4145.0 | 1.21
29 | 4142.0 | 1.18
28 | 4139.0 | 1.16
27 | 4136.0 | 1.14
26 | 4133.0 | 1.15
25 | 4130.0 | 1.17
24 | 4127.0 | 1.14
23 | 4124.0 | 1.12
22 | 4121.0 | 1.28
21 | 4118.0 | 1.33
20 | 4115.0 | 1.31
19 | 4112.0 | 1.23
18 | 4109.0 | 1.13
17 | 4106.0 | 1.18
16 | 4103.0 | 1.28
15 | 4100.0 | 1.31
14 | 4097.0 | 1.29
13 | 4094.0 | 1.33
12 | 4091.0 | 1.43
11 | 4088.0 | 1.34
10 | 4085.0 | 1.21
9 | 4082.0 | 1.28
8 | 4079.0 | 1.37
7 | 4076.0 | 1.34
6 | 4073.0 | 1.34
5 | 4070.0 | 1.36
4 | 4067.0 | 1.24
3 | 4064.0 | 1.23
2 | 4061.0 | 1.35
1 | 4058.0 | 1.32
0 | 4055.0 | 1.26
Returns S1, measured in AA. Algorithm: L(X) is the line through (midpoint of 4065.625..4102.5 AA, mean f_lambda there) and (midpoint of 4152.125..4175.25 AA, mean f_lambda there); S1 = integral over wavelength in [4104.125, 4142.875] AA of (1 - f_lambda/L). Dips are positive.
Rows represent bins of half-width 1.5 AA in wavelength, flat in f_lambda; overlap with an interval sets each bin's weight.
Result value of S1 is 0.69 AA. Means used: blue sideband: 1.32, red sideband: 1.11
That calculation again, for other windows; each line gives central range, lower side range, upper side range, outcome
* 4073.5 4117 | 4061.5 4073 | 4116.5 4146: -1.5 AA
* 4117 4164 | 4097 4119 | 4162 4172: -1.2 AA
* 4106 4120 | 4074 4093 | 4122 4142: -0.3 AA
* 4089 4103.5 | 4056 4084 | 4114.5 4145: -0.8 AA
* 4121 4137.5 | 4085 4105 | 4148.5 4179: 1.0 AA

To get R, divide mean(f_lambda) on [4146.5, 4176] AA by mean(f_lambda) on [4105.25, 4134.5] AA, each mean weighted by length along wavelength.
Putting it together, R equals 0.9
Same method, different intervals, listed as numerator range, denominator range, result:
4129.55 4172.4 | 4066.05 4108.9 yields 0.89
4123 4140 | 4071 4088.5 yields 0.87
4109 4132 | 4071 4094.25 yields 0.92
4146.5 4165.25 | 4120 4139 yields 1.01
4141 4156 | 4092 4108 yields 0.94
